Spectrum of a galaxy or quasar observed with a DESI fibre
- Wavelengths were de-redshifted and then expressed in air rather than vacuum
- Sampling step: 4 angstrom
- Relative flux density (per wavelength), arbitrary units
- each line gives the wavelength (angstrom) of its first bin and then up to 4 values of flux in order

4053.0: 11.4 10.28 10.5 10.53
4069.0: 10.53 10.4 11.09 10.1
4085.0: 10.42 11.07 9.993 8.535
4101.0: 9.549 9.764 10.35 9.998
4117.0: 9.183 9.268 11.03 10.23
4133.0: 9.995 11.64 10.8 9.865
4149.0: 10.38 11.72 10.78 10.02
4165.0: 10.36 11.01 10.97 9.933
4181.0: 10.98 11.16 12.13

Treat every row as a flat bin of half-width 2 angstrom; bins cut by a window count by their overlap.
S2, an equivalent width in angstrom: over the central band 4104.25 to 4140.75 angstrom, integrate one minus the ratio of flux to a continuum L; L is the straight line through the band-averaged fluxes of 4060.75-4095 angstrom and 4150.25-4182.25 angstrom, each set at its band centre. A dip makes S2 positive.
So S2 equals 1.4 angstrom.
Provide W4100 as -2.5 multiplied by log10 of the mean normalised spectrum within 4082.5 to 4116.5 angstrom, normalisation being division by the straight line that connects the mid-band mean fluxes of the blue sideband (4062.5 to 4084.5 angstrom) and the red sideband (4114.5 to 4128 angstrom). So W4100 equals 0.03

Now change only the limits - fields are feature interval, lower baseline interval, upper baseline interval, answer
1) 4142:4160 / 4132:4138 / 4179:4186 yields 0.02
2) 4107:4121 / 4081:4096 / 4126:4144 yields 0.08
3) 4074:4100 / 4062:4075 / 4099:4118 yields 0.00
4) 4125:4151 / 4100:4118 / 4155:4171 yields -0.03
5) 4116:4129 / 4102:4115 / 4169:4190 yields 0.03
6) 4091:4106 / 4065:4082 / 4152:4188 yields 0.13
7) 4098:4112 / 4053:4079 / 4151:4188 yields 0.09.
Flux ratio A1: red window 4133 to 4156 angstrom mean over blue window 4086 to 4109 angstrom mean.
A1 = 1.10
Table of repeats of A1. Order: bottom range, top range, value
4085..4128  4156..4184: 1.07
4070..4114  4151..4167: 1.06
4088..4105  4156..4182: 1.09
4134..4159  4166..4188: 1.00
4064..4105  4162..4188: 1.06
